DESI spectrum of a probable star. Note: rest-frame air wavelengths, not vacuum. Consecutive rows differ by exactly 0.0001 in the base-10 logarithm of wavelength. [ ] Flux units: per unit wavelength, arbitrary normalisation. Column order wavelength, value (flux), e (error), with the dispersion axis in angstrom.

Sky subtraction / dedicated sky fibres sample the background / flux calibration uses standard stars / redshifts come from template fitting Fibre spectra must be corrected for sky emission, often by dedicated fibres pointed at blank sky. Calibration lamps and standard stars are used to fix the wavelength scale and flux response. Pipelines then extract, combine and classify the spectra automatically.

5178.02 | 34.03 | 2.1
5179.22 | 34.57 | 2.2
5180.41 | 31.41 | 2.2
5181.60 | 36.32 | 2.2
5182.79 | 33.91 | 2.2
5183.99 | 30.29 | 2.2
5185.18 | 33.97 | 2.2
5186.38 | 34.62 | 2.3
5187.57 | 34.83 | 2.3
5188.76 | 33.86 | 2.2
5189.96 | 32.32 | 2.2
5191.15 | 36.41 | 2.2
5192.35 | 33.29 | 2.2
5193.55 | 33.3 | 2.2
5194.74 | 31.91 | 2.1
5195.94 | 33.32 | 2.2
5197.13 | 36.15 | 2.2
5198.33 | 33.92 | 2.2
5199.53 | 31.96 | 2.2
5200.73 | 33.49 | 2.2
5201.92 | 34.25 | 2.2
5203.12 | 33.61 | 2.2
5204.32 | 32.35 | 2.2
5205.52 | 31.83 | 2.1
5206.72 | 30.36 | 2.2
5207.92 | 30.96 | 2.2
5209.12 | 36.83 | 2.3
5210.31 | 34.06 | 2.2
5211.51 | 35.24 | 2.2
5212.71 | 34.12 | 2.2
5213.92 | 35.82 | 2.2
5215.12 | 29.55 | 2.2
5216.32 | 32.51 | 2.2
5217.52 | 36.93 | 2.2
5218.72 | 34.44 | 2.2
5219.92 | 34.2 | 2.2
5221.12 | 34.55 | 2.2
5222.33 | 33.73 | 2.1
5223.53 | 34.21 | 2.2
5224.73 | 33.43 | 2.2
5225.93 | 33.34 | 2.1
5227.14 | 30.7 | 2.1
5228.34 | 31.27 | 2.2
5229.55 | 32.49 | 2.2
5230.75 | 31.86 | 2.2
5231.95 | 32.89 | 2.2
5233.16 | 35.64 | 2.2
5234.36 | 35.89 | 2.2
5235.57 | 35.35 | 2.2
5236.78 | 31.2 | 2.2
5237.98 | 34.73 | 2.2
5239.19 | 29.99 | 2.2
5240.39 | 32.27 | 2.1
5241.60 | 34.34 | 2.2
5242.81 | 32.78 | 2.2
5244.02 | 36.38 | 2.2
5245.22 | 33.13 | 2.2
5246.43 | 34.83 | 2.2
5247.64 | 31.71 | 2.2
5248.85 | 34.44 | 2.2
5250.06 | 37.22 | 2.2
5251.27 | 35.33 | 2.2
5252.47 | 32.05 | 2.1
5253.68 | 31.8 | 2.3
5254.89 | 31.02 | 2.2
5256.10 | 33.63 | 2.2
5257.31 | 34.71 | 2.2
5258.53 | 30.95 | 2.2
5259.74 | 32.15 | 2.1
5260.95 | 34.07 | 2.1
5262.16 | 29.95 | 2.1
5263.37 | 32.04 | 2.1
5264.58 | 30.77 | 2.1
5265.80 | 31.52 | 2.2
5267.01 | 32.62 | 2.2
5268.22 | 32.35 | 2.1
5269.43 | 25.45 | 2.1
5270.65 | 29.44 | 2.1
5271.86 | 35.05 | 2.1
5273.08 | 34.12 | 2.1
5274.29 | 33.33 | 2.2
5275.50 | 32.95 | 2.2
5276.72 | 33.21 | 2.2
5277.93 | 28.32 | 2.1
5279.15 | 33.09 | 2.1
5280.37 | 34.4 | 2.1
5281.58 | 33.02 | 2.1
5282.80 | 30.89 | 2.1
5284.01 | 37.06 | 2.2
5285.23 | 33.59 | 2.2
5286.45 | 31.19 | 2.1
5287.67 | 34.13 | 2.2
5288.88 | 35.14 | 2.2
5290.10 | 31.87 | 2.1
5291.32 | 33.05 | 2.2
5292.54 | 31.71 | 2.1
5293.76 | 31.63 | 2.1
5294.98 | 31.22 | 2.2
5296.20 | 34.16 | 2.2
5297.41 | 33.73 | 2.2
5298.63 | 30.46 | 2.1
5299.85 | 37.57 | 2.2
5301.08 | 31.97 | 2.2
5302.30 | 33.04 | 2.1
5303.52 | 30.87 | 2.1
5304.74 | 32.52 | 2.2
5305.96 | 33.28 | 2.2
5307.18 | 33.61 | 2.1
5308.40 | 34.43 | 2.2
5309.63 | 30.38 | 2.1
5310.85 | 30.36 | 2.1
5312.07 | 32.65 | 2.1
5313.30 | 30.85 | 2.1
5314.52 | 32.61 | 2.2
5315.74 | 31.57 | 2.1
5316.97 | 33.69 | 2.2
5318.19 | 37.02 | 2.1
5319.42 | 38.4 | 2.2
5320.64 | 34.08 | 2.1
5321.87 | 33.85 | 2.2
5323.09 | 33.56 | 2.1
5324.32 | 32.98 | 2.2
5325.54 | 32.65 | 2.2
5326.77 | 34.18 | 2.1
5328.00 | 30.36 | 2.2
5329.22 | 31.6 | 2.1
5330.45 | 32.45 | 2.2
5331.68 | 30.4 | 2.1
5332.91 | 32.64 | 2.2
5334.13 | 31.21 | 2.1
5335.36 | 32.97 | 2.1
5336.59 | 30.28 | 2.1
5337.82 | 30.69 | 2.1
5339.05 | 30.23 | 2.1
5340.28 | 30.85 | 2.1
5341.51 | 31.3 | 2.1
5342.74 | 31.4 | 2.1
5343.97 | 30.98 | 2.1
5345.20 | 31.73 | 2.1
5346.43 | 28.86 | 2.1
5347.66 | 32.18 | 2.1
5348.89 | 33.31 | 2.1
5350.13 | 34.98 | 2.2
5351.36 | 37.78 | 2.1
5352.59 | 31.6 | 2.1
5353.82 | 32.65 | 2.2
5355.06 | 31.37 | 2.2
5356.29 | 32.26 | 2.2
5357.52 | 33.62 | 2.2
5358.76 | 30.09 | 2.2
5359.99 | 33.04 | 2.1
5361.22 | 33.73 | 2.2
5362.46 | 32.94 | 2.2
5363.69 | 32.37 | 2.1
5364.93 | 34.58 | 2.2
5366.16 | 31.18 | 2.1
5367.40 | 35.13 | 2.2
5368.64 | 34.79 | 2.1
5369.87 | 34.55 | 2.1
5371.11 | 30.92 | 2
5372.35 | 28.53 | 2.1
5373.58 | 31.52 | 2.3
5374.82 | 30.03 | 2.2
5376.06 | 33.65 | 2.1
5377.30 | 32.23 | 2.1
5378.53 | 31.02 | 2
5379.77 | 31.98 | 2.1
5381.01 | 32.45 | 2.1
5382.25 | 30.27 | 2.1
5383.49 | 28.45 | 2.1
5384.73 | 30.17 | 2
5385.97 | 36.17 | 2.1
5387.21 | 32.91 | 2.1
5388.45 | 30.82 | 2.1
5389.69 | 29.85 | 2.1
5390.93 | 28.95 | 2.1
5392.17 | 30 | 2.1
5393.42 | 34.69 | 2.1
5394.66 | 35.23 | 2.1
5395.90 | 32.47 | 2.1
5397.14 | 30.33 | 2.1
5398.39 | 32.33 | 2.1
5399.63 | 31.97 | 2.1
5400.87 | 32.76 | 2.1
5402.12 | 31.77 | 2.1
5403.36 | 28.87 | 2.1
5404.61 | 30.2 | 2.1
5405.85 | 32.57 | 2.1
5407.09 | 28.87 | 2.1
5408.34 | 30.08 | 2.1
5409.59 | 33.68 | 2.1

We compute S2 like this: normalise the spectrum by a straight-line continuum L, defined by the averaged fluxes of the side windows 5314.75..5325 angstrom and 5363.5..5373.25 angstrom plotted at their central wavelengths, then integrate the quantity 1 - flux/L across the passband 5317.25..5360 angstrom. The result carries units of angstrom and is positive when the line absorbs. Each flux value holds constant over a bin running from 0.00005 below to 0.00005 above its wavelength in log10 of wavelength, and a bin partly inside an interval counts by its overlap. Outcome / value 1.5 angstrom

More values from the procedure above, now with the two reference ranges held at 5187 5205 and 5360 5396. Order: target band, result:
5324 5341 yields 0.45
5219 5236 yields -0.08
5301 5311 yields 0.11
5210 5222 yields -0.23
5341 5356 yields 0.01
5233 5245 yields -0.17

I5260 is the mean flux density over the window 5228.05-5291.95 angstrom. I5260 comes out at 32.9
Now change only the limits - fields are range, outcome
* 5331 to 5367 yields 32.1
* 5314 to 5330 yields 33.6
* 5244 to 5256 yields 33.7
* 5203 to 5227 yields 33.5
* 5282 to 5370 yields 32.7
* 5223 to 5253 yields 33.5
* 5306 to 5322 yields 33.3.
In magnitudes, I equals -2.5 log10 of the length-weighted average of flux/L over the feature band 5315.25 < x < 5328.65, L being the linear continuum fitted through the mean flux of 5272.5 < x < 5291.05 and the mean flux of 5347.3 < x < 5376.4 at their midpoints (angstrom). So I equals -0.03 mag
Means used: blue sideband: 33.1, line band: 33.9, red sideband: 32.8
